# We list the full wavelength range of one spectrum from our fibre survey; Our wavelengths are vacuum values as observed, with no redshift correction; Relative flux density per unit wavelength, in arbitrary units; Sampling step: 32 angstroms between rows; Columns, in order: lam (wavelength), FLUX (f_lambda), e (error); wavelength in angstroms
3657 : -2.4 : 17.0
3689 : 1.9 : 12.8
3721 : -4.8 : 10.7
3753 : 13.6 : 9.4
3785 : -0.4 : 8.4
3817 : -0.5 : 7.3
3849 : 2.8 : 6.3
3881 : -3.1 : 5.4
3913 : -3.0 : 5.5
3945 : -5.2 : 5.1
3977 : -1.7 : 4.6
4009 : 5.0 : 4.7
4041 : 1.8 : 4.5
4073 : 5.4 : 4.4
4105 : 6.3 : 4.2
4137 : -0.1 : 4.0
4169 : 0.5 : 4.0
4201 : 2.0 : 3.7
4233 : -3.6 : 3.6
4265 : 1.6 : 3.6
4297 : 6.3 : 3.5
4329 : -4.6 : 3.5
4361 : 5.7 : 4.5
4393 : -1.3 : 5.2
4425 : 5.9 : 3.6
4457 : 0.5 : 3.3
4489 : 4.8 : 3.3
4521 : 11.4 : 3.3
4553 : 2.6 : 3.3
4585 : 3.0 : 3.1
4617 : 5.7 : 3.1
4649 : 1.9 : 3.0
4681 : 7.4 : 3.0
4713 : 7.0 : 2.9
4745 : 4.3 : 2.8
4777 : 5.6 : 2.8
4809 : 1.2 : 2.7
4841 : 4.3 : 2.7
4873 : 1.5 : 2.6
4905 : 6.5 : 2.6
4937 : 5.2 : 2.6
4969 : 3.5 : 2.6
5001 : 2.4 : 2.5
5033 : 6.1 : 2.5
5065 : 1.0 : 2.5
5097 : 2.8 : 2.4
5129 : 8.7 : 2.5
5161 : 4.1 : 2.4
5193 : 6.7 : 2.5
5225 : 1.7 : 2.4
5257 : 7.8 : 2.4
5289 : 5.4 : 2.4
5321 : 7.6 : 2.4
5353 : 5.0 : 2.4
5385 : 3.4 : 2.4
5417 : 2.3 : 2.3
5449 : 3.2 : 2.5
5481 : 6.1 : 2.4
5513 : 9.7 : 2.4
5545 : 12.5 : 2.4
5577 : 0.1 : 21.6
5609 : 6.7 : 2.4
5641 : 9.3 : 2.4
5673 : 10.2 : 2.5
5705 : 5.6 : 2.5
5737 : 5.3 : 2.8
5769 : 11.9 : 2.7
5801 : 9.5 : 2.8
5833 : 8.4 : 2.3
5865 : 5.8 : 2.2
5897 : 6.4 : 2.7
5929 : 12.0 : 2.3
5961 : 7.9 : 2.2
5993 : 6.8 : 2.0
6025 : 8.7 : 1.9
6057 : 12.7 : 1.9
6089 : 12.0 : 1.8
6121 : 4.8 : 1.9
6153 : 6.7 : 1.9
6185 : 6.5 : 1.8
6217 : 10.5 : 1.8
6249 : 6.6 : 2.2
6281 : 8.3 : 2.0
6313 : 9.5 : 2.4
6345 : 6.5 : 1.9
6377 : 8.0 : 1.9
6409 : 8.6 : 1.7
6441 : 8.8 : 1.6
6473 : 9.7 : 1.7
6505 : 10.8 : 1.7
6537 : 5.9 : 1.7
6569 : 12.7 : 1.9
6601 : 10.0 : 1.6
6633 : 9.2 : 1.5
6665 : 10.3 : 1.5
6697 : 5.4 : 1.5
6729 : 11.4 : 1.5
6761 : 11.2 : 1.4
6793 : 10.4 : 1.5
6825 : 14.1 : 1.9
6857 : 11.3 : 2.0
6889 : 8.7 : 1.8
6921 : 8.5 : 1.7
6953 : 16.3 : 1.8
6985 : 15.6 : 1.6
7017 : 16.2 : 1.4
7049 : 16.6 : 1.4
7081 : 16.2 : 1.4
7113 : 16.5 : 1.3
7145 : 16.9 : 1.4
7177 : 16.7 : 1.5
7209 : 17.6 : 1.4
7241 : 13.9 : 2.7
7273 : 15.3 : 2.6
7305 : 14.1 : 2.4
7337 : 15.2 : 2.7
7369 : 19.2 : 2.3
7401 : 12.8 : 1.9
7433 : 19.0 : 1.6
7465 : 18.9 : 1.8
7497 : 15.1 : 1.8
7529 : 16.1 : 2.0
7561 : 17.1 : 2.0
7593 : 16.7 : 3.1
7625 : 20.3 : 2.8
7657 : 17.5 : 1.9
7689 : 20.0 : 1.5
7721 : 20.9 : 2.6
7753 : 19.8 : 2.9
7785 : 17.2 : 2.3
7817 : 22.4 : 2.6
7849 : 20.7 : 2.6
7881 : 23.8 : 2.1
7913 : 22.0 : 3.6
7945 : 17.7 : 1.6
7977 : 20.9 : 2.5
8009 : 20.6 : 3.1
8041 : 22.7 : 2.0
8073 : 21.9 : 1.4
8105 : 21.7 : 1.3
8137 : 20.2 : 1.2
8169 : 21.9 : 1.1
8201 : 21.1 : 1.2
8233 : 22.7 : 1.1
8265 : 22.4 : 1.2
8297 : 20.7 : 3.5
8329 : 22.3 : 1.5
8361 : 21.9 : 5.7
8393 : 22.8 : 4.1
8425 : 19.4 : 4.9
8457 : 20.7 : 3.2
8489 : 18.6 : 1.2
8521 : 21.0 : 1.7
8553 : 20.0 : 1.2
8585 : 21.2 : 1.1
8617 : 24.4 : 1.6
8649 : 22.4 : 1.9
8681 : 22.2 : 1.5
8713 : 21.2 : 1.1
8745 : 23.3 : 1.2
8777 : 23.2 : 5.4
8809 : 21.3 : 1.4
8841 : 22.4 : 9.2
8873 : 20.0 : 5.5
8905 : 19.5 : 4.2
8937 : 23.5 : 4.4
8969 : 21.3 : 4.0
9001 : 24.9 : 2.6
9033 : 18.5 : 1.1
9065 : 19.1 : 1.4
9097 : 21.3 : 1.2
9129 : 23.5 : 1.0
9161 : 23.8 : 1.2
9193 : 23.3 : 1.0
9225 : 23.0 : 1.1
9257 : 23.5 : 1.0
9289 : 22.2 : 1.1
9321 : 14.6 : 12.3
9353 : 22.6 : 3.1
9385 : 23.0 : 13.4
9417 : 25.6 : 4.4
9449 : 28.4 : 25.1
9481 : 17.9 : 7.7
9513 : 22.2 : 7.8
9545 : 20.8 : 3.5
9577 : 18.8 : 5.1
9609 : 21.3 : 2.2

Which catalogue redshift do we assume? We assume 0.75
